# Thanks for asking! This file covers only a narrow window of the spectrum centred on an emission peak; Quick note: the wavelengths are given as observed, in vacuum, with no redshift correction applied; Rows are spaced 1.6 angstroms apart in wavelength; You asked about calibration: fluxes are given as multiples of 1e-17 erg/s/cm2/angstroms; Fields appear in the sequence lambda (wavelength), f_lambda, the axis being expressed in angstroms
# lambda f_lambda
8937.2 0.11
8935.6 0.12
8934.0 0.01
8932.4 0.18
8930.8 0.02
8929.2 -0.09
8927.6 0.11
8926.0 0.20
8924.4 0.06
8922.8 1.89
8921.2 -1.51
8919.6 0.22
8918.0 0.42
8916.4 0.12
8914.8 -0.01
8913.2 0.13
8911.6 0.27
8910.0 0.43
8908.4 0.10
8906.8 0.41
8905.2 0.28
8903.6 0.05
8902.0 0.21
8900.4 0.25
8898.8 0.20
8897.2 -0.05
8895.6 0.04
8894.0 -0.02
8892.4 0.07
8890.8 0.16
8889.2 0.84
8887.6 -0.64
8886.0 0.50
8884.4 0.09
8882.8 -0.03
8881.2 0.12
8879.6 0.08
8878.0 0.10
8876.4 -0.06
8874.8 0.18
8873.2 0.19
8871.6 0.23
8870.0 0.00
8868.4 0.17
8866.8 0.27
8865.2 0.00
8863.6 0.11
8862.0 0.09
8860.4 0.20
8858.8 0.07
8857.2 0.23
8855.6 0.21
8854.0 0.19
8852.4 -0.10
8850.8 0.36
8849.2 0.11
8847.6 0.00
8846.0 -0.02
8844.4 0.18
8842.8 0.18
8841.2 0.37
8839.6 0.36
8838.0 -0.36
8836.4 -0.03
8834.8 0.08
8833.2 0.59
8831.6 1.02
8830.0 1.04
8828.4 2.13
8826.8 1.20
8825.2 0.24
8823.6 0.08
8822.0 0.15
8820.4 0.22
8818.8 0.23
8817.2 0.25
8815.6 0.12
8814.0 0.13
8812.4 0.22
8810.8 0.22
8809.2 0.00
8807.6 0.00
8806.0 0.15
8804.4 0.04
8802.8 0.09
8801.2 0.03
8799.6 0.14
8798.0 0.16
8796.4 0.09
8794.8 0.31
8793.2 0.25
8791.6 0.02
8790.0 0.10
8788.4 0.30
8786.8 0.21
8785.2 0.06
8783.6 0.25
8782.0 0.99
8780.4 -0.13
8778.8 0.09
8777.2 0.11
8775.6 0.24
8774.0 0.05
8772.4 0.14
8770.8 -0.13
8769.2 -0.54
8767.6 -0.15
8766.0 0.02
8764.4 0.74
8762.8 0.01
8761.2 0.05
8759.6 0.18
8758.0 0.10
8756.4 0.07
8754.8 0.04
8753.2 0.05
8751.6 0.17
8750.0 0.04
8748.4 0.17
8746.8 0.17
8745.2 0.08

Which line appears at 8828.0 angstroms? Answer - Hbeta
